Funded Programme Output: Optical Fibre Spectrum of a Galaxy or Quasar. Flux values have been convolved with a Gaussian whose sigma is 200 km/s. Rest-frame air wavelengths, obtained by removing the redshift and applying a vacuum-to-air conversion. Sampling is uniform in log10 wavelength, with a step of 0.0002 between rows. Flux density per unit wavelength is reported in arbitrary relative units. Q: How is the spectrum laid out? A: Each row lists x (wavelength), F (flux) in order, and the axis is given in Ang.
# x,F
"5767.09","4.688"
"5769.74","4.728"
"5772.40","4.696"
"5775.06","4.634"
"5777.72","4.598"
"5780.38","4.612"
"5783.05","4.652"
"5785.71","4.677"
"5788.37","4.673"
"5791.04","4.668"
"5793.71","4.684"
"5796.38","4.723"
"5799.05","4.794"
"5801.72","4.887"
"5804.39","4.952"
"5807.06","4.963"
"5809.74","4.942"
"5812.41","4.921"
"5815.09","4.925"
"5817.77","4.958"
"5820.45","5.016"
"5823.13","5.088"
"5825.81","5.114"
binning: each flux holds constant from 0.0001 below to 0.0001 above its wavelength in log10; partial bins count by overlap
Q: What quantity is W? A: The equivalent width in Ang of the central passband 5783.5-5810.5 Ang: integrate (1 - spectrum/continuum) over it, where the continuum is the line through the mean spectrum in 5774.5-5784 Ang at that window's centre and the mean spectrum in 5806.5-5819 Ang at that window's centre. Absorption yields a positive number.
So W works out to 0.0 Ang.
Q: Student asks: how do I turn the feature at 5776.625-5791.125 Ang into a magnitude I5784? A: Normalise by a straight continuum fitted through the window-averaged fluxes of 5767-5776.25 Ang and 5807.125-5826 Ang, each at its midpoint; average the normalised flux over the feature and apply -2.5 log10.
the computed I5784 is 0.03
